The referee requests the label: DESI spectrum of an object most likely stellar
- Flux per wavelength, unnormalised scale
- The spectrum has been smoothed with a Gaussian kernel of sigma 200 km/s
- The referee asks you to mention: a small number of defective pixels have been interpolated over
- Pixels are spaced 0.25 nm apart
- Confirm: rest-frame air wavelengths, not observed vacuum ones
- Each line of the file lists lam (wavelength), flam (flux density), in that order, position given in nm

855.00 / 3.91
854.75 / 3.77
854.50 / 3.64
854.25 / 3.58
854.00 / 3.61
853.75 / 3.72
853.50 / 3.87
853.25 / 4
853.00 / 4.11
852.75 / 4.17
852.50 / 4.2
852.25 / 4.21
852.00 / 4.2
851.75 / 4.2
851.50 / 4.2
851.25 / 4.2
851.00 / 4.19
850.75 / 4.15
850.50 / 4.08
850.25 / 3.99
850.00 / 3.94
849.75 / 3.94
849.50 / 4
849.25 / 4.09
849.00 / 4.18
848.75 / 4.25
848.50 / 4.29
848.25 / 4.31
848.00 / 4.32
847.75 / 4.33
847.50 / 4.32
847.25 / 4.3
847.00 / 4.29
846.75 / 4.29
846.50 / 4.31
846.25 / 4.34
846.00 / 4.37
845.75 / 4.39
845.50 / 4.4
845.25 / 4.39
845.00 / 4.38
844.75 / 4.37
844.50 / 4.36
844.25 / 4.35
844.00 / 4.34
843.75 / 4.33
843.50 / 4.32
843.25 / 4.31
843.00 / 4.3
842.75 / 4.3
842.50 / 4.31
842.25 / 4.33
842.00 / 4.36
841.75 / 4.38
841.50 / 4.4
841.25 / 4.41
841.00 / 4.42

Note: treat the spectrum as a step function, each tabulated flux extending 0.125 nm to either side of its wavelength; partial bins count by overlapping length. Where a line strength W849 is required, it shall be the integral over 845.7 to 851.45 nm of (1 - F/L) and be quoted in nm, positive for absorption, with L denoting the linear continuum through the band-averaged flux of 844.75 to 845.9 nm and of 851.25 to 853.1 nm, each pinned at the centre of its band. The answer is 0.11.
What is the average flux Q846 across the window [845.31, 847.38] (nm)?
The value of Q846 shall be 4.34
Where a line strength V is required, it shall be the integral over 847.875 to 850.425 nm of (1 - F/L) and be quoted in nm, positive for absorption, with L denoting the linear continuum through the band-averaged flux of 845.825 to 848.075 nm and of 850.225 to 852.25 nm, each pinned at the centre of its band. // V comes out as 0.07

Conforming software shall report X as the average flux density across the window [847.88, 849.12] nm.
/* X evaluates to 4.27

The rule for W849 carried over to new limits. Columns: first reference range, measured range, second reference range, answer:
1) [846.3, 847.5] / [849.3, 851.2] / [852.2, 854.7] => 0.021 nm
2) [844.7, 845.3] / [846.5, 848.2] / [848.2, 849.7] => -0.022 nm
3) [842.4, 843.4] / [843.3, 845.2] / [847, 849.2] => -0.023 nm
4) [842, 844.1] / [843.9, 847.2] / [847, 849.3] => -0.042 nm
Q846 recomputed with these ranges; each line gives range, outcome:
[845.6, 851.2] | 4.21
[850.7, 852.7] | 4.19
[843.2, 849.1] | 4.33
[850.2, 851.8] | 4.15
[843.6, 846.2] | 4.37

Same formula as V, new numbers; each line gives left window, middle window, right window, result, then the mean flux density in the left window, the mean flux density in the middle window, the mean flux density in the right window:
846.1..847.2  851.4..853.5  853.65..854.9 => -0.18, 4.31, 4.14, 3.67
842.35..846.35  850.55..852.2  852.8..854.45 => -0.10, 4.35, 4.19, 3.82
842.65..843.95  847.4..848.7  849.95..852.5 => -0.03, 4.31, 4.31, 4.14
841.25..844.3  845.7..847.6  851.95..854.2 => -0.05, 4.34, 4.32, 3.99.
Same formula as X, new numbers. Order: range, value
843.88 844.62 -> 4.35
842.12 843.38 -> 4.31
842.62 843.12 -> 4.3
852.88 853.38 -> 4.05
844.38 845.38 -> 4.38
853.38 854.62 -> 3.68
